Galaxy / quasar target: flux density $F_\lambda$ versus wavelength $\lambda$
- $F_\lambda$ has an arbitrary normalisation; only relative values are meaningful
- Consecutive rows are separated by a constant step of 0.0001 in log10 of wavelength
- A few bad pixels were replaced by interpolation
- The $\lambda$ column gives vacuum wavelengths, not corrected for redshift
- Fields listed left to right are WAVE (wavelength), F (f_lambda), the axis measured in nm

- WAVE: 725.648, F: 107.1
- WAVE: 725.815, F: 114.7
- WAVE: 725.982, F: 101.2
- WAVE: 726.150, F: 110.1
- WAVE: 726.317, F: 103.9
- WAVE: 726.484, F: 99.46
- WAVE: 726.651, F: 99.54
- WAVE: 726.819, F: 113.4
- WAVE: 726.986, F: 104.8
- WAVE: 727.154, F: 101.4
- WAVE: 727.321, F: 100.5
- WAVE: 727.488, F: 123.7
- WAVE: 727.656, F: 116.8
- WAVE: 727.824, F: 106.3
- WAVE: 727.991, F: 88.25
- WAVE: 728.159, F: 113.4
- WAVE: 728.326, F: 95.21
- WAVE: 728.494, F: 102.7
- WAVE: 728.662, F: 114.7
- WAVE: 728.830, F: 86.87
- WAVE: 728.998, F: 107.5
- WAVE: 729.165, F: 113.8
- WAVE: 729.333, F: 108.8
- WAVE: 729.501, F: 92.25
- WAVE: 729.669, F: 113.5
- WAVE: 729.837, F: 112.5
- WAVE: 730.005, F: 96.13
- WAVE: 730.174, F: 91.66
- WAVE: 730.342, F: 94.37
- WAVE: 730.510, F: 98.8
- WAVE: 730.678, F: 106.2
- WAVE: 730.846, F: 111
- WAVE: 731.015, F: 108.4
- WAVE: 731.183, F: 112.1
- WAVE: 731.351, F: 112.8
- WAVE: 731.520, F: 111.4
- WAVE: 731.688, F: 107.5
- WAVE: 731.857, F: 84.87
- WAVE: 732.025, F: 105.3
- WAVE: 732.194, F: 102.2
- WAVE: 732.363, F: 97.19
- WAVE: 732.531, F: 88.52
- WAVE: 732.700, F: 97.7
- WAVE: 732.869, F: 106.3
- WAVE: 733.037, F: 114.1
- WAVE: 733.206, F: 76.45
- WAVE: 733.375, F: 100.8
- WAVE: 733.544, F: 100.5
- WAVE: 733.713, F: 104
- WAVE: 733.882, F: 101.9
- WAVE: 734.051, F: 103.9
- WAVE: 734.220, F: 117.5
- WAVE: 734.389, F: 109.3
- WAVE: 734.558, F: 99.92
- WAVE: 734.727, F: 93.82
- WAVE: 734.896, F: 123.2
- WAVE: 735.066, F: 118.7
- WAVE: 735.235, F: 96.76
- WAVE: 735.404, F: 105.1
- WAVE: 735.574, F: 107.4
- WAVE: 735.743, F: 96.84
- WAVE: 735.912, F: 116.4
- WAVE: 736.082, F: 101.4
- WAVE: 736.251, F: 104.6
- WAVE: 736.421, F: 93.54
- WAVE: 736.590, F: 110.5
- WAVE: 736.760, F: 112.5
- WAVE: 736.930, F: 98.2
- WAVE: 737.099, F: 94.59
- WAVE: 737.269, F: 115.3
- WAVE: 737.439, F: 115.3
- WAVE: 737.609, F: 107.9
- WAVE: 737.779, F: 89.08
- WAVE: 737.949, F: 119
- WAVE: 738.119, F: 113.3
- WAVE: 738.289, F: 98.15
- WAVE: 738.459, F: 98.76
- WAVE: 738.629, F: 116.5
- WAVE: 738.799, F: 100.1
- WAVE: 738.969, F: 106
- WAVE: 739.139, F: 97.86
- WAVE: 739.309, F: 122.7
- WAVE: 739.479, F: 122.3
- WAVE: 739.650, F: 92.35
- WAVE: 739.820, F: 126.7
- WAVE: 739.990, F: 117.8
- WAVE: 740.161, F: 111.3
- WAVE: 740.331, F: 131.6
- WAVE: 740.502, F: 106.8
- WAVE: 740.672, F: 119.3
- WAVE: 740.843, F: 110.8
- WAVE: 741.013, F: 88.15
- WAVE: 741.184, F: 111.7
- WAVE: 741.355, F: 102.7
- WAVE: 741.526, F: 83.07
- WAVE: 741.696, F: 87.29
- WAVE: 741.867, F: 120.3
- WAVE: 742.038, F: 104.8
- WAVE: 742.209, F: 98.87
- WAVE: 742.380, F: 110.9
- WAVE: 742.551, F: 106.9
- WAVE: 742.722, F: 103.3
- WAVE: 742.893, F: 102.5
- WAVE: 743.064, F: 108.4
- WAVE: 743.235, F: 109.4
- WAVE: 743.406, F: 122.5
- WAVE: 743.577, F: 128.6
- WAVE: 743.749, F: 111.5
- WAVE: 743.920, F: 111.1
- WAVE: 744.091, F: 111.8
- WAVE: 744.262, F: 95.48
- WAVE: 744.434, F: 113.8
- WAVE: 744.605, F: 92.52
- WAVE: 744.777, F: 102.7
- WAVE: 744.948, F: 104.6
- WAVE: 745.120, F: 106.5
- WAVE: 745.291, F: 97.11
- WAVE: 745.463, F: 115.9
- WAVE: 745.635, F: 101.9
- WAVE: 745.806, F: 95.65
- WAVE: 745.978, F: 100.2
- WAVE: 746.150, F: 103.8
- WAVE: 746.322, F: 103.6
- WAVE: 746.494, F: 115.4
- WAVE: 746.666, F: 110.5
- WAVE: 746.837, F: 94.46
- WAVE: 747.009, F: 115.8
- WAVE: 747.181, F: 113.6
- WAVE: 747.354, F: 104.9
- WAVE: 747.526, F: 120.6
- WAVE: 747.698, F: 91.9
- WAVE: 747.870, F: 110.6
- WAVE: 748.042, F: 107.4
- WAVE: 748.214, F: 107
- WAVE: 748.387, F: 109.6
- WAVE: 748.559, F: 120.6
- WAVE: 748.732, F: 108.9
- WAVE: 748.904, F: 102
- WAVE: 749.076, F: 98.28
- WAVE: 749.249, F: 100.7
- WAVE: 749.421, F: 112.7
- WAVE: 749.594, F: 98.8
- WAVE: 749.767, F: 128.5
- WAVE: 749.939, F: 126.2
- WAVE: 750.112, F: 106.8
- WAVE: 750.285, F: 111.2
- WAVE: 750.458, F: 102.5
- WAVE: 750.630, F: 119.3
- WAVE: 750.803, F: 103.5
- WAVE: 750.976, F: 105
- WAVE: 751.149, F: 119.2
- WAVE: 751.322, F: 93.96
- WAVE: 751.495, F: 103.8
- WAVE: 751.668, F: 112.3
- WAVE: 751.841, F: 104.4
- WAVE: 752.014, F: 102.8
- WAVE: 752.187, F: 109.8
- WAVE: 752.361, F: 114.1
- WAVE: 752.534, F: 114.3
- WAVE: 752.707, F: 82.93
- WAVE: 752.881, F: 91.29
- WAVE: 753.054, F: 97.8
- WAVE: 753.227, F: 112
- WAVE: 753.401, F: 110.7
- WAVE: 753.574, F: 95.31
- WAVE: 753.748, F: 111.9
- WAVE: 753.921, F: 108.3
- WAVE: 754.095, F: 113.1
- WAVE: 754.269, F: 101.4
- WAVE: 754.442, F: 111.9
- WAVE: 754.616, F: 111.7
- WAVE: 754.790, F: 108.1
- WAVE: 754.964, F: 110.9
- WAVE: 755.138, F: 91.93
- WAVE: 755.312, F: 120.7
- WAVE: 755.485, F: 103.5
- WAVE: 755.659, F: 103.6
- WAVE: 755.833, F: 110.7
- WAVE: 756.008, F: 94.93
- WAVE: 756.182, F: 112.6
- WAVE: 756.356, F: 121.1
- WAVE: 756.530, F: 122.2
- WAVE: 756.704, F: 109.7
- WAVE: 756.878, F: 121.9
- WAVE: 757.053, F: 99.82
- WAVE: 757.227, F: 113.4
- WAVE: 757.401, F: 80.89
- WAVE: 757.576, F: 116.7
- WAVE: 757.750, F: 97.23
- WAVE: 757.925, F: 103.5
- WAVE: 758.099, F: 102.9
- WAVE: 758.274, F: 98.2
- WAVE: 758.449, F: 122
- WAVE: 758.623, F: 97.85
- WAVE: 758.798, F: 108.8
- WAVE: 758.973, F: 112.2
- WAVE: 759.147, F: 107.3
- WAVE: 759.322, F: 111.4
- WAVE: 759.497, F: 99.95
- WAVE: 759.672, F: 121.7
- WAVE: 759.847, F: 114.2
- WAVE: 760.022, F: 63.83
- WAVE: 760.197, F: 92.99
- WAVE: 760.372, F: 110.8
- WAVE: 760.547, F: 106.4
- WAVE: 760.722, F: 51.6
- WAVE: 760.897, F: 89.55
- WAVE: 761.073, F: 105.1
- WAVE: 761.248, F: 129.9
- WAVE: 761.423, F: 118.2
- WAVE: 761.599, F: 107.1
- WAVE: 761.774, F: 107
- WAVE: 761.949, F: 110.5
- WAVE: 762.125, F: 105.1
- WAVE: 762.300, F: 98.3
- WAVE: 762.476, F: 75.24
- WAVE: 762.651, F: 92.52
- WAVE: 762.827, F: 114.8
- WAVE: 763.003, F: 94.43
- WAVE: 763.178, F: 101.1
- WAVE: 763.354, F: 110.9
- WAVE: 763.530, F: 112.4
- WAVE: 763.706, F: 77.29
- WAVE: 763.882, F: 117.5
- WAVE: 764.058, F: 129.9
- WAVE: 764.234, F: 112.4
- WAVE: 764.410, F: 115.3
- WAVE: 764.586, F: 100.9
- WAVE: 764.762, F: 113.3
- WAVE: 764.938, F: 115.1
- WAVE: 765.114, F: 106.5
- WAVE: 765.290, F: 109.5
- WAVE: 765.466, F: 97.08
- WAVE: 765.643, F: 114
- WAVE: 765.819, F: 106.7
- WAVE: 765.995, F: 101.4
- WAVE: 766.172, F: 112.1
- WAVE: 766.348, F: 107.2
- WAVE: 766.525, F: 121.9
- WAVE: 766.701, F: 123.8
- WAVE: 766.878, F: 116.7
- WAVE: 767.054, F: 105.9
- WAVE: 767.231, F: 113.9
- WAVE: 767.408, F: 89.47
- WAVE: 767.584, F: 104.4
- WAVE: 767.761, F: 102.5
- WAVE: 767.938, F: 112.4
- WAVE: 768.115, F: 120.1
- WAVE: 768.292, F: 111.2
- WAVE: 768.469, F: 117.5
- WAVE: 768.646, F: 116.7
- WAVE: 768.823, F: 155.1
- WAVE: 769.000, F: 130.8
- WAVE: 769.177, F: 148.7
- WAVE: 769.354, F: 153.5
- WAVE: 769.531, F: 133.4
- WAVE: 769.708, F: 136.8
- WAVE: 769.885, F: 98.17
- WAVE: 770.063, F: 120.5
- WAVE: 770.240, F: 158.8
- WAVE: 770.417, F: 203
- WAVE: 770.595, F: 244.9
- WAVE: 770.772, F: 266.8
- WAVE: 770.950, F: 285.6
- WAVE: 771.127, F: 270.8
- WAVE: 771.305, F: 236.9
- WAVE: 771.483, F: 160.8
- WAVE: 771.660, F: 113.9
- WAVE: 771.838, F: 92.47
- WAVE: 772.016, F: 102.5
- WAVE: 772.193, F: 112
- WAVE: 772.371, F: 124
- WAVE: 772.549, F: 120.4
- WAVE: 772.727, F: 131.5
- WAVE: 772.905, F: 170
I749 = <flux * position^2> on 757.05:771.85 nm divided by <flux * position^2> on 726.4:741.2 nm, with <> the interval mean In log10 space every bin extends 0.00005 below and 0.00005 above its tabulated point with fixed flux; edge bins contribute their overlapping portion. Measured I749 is 1.2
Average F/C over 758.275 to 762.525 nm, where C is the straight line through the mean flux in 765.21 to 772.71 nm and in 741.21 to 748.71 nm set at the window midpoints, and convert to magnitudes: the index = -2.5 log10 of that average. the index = 0.22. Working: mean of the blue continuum 107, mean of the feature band 103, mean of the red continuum 138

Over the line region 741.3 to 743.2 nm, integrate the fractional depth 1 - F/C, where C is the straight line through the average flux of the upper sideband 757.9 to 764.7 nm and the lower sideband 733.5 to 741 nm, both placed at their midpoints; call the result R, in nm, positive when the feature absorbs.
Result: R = 0.07 nm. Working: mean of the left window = 108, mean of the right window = 104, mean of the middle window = 103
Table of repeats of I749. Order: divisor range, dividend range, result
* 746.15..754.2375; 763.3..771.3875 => 1.31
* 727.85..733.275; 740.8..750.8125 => 1.09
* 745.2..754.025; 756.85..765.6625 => 1.01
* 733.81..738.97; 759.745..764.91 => 1.04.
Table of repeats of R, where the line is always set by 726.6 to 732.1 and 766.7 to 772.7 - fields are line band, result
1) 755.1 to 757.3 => 0.35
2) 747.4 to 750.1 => 0.31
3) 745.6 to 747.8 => 0.29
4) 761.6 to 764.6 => 0.73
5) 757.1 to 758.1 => 0.23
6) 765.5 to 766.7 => 0.26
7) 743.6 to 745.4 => 0.21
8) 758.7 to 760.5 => 0.40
